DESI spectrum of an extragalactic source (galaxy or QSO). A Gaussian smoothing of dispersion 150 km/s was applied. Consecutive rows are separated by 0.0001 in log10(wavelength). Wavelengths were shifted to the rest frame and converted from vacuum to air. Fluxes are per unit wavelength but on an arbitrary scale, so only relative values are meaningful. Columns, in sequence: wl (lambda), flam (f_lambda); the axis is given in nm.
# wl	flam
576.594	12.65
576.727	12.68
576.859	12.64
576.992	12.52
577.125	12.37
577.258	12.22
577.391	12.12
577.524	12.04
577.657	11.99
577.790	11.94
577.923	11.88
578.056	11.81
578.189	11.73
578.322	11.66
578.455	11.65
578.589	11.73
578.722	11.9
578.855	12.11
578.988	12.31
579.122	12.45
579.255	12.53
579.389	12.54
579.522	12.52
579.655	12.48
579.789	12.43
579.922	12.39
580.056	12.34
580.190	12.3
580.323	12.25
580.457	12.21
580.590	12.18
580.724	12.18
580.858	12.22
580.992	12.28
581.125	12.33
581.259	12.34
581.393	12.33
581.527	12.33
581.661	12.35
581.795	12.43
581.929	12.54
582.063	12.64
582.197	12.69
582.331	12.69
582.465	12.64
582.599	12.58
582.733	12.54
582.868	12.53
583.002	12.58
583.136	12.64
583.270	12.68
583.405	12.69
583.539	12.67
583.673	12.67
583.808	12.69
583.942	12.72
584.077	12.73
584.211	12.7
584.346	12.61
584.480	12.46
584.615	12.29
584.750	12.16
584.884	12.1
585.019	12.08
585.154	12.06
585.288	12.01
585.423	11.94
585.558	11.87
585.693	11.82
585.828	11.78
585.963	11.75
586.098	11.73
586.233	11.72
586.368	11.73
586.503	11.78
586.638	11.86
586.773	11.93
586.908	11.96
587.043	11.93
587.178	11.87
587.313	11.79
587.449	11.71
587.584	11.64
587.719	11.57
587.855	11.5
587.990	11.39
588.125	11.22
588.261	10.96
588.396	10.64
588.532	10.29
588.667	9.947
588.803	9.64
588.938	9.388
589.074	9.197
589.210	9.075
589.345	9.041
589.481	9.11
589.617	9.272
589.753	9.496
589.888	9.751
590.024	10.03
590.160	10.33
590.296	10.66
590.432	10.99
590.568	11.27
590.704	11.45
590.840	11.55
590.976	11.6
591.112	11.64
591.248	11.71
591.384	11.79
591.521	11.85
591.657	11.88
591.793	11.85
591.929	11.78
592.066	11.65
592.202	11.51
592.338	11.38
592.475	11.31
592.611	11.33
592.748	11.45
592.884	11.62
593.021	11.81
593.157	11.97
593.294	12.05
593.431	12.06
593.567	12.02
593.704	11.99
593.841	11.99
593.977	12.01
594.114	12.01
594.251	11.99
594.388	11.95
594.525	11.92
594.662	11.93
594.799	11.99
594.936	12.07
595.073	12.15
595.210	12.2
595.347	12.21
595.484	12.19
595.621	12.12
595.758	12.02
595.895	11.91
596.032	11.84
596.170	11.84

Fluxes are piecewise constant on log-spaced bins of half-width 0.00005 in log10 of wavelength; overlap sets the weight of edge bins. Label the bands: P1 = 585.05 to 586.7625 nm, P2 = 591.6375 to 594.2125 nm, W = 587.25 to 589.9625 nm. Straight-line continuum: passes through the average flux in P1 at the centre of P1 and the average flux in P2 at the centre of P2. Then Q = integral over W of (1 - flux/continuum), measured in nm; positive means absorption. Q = 0.34 nm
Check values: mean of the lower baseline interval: 11.8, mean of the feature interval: 10.3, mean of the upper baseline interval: 11.8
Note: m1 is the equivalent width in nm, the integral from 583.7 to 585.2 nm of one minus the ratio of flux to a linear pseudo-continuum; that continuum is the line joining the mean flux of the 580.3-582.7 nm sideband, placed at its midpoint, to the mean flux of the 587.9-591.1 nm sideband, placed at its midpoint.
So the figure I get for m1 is -0.103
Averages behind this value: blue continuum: 12.4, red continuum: 10.3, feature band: 12.4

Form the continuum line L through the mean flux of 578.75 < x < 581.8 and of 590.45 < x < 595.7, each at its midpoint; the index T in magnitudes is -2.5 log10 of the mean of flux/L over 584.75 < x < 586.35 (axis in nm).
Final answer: 0.02 mag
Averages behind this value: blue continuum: 12.3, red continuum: 11.8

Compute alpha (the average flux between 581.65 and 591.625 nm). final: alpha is 11.6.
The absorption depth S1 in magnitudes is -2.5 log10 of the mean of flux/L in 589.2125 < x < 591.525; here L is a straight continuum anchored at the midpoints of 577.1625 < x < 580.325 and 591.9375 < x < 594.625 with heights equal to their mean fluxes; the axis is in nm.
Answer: 0.12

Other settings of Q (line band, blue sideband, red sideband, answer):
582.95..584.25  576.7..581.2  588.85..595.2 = -0.090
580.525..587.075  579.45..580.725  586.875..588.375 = -0.183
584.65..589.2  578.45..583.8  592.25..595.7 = 0.294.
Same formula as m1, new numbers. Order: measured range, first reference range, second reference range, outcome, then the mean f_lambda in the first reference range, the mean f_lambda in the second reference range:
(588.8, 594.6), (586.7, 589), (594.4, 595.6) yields 0.257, 11.1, 12.1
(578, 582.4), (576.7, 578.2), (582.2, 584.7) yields 0.037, 12.2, 12.6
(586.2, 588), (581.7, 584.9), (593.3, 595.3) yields 0.092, 12.6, 12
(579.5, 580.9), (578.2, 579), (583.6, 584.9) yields -0.031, 11.9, 12.5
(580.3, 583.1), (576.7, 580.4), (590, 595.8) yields -0.079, 12.2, 11.7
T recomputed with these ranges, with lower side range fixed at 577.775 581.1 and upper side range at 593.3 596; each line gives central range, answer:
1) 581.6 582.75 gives -0.04 mag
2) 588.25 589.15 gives 0.21 mag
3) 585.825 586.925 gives 0.03 mag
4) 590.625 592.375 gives 0.04 mag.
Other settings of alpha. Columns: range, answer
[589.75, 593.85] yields 11.4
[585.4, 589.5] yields 11.1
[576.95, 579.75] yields 12.1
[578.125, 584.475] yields 12.4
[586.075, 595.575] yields 11.3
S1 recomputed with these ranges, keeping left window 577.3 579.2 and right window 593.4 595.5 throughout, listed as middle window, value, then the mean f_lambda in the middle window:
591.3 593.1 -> 0.04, 11.6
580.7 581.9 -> -0.03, 12.3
